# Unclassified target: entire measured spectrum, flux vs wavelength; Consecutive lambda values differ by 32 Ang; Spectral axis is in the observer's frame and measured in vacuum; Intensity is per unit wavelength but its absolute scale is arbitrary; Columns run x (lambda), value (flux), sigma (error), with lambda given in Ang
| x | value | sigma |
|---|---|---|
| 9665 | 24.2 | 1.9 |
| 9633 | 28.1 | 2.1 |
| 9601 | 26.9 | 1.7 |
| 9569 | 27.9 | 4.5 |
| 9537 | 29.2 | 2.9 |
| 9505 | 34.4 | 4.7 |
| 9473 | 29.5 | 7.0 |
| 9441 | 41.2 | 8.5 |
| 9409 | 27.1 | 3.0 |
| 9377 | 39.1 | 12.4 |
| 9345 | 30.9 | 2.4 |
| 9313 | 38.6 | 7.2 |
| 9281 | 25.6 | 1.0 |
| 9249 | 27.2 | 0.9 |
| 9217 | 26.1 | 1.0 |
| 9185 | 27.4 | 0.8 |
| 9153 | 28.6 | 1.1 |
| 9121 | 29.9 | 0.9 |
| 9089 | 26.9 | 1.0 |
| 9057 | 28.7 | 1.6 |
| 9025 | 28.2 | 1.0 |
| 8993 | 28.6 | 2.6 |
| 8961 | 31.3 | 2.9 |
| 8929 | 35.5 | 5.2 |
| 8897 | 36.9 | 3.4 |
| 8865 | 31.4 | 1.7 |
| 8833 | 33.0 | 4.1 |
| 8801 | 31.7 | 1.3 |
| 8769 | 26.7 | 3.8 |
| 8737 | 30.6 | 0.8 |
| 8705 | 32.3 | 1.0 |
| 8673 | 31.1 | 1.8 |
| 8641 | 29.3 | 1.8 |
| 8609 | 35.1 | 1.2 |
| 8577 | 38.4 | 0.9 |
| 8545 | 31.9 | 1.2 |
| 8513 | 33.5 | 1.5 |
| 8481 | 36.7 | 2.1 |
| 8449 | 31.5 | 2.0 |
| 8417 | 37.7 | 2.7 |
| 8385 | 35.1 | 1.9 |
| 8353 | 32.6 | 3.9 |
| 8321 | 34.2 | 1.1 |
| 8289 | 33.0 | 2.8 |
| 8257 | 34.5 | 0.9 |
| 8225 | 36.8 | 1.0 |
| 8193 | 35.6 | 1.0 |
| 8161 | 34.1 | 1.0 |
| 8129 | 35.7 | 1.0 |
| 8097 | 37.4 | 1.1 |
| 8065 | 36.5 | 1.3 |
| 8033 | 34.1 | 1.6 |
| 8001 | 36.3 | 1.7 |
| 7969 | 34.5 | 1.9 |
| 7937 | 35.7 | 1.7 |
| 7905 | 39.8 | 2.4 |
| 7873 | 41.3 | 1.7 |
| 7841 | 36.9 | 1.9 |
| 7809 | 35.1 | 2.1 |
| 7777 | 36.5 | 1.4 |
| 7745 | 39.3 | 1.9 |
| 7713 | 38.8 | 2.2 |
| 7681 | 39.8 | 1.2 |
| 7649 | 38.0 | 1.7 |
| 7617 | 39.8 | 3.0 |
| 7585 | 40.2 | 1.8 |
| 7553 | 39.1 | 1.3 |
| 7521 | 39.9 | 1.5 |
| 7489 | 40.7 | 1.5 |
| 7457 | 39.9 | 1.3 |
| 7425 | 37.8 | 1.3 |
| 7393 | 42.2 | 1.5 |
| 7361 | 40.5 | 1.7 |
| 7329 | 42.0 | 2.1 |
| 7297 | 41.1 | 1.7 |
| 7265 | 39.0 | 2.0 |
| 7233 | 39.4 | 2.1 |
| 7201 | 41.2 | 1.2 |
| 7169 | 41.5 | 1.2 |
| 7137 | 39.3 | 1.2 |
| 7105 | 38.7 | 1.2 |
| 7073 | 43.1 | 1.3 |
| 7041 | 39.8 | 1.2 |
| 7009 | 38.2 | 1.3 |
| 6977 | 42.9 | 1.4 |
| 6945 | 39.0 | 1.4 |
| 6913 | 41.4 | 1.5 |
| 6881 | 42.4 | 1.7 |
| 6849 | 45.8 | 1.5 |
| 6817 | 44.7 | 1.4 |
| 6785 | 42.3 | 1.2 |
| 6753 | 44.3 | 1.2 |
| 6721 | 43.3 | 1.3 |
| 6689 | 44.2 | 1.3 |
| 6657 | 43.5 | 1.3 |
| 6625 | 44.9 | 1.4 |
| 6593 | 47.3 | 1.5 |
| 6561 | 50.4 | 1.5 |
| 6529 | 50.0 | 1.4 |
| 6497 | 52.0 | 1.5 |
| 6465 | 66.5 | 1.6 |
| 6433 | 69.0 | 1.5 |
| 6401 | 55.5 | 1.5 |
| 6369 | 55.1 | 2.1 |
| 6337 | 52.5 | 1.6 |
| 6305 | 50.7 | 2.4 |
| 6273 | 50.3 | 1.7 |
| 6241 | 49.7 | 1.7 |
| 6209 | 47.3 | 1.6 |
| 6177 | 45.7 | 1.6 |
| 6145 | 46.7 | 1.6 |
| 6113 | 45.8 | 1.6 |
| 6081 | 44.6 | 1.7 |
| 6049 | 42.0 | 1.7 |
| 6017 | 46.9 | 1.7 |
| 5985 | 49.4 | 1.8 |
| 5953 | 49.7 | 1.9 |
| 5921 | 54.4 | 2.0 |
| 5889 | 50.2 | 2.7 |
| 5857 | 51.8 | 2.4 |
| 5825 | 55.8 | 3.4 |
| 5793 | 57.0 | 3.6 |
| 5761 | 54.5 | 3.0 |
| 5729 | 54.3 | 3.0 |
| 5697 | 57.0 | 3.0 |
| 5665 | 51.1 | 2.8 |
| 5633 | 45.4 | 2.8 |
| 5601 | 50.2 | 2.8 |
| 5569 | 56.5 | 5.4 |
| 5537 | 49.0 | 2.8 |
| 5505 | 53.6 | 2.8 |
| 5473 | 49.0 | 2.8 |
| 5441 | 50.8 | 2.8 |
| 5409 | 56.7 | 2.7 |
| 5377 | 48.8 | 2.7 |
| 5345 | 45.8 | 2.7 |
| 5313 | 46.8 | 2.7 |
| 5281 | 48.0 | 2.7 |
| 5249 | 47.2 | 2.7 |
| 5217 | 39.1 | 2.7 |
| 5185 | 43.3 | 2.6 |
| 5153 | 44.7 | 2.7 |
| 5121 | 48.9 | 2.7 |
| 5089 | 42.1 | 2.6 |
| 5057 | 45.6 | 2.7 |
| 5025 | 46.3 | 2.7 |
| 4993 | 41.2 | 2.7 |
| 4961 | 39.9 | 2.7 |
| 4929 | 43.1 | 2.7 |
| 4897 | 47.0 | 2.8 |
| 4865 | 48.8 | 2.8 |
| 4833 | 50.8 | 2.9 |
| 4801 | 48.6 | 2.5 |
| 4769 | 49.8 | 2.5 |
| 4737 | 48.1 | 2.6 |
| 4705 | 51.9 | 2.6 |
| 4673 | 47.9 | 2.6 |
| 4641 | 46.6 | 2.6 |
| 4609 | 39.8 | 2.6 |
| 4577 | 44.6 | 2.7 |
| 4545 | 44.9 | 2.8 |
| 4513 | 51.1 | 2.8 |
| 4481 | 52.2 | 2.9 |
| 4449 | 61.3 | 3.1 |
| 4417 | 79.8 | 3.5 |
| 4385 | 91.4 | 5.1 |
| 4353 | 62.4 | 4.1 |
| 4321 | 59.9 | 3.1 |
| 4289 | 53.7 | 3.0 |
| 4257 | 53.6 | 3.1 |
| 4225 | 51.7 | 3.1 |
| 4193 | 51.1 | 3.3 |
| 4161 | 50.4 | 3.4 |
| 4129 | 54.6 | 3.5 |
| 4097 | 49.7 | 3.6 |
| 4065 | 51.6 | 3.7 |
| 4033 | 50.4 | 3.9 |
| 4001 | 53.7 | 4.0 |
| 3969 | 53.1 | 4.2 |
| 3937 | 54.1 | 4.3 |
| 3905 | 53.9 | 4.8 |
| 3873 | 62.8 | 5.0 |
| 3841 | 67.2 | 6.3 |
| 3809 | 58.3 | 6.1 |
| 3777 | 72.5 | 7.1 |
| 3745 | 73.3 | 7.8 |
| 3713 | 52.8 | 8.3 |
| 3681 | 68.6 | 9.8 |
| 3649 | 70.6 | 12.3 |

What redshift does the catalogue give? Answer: 1.303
